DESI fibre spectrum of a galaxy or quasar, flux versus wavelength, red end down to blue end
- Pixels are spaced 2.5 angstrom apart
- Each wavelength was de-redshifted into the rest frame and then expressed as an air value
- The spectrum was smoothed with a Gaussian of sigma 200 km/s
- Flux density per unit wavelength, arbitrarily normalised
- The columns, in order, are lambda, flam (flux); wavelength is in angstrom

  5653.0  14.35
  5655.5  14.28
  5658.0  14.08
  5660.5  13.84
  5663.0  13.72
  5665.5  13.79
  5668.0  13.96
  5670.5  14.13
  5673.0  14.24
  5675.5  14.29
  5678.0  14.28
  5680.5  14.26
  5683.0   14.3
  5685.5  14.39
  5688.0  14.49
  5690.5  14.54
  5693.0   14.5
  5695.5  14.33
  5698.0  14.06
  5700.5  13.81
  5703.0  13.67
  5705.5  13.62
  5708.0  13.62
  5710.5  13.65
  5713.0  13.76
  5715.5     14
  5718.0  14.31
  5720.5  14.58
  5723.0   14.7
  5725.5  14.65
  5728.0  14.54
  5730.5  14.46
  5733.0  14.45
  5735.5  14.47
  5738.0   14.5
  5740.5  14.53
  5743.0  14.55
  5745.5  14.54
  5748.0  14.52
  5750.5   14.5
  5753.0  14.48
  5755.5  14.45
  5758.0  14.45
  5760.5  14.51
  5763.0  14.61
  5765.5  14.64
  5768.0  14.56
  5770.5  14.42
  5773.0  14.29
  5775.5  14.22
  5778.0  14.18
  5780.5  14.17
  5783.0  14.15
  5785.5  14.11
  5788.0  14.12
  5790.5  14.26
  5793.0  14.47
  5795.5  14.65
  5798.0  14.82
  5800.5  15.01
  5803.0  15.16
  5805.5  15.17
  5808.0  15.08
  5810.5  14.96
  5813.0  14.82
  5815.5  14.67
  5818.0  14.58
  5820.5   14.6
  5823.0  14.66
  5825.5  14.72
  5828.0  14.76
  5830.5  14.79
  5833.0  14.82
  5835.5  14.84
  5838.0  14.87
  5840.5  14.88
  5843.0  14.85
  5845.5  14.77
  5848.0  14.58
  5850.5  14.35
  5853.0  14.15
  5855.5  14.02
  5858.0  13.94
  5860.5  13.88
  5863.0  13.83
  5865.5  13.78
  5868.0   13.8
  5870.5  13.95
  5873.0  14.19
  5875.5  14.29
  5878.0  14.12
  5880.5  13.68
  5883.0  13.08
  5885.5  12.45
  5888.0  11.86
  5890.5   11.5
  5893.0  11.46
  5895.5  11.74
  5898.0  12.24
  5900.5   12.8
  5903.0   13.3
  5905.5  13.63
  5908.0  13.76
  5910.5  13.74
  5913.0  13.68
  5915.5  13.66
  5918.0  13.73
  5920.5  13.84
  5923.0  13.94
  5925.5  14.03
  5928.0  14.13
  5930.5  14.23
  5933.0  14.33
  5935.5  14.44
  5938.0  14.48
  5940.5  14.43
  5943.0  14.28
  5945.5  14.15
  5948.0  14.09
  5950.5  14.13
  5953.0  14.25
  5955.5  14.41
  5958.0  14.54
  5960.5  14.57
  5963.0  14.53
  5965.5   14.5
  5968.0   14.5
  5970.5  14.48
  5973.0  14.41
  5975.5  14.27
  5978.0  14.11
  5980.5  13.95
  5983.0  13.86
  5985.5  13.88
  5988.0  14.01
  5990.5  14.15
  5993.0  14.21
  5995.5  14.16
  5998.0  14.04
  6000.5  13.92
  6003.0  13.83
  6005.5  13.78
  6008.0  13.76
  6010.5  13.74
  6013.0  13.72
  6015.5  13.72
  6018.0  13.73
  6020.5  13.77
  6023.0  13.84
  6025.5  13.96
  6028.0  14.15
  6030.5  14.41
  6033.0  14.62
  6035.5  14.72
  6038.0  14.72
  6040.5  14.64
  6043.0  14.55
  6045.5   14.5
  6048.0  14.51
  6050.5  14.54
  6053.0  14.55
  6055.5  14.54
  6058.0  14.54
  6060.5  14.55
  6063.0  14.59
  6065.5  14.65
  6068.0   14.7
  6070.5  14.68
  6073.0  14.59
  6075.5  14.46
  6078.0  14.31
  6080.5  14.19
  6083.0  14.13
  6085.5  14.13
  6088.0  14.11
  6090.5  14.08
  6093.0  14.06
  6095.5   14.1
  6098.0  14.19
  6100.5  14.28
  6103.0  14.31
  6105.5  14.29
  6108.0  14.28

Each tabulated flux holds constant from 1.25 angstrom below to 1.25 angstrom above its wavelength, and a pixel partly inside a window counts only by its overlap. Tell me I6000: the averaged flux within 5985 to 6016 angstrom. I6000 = 13.9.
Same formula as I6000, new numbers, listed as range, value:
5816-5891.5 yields 14.1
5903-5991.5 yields 14.1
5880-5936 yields 13.3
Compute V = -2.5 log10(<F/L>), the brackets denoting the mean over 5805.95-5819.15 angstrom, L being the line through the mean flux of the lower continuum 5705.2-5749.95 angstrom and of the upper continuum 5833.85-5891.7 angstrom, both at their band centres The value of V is -0.059 mag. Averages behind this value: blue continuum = 14.3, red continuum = 13.9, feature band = 14.8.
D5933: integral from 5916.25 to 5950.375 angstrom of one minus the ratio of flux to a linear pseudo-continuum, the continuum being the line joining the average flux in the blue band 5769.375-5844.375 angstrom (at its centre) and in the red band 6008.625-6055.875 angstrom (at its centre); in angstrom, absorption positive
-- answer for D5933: 0.6 angstrom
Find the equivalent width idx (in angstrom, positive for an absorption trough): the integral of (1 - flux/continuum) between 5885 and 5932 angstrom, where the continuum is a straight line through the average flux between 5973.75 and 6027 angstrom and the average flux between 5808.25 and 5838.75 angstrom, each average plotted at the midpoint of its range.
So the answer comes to 3.9 angstrom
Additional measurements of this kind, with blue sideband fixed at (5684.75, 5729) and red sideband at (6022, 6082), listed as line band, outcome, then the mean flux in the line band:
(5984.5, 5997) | 0.3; 14.1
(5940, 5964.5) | 0.1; 14.3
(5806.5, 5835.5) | -1.0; 14.8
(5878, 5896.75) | 2.6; 12.4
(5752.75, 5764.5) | -0.2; 14.5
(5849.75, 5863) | 0.3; 14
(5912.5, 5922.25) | 0.4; 13.7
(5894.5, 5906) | 1.3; 12.7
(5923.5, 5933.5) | 0.2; 14.2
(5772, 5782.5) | 0.0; 14.2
